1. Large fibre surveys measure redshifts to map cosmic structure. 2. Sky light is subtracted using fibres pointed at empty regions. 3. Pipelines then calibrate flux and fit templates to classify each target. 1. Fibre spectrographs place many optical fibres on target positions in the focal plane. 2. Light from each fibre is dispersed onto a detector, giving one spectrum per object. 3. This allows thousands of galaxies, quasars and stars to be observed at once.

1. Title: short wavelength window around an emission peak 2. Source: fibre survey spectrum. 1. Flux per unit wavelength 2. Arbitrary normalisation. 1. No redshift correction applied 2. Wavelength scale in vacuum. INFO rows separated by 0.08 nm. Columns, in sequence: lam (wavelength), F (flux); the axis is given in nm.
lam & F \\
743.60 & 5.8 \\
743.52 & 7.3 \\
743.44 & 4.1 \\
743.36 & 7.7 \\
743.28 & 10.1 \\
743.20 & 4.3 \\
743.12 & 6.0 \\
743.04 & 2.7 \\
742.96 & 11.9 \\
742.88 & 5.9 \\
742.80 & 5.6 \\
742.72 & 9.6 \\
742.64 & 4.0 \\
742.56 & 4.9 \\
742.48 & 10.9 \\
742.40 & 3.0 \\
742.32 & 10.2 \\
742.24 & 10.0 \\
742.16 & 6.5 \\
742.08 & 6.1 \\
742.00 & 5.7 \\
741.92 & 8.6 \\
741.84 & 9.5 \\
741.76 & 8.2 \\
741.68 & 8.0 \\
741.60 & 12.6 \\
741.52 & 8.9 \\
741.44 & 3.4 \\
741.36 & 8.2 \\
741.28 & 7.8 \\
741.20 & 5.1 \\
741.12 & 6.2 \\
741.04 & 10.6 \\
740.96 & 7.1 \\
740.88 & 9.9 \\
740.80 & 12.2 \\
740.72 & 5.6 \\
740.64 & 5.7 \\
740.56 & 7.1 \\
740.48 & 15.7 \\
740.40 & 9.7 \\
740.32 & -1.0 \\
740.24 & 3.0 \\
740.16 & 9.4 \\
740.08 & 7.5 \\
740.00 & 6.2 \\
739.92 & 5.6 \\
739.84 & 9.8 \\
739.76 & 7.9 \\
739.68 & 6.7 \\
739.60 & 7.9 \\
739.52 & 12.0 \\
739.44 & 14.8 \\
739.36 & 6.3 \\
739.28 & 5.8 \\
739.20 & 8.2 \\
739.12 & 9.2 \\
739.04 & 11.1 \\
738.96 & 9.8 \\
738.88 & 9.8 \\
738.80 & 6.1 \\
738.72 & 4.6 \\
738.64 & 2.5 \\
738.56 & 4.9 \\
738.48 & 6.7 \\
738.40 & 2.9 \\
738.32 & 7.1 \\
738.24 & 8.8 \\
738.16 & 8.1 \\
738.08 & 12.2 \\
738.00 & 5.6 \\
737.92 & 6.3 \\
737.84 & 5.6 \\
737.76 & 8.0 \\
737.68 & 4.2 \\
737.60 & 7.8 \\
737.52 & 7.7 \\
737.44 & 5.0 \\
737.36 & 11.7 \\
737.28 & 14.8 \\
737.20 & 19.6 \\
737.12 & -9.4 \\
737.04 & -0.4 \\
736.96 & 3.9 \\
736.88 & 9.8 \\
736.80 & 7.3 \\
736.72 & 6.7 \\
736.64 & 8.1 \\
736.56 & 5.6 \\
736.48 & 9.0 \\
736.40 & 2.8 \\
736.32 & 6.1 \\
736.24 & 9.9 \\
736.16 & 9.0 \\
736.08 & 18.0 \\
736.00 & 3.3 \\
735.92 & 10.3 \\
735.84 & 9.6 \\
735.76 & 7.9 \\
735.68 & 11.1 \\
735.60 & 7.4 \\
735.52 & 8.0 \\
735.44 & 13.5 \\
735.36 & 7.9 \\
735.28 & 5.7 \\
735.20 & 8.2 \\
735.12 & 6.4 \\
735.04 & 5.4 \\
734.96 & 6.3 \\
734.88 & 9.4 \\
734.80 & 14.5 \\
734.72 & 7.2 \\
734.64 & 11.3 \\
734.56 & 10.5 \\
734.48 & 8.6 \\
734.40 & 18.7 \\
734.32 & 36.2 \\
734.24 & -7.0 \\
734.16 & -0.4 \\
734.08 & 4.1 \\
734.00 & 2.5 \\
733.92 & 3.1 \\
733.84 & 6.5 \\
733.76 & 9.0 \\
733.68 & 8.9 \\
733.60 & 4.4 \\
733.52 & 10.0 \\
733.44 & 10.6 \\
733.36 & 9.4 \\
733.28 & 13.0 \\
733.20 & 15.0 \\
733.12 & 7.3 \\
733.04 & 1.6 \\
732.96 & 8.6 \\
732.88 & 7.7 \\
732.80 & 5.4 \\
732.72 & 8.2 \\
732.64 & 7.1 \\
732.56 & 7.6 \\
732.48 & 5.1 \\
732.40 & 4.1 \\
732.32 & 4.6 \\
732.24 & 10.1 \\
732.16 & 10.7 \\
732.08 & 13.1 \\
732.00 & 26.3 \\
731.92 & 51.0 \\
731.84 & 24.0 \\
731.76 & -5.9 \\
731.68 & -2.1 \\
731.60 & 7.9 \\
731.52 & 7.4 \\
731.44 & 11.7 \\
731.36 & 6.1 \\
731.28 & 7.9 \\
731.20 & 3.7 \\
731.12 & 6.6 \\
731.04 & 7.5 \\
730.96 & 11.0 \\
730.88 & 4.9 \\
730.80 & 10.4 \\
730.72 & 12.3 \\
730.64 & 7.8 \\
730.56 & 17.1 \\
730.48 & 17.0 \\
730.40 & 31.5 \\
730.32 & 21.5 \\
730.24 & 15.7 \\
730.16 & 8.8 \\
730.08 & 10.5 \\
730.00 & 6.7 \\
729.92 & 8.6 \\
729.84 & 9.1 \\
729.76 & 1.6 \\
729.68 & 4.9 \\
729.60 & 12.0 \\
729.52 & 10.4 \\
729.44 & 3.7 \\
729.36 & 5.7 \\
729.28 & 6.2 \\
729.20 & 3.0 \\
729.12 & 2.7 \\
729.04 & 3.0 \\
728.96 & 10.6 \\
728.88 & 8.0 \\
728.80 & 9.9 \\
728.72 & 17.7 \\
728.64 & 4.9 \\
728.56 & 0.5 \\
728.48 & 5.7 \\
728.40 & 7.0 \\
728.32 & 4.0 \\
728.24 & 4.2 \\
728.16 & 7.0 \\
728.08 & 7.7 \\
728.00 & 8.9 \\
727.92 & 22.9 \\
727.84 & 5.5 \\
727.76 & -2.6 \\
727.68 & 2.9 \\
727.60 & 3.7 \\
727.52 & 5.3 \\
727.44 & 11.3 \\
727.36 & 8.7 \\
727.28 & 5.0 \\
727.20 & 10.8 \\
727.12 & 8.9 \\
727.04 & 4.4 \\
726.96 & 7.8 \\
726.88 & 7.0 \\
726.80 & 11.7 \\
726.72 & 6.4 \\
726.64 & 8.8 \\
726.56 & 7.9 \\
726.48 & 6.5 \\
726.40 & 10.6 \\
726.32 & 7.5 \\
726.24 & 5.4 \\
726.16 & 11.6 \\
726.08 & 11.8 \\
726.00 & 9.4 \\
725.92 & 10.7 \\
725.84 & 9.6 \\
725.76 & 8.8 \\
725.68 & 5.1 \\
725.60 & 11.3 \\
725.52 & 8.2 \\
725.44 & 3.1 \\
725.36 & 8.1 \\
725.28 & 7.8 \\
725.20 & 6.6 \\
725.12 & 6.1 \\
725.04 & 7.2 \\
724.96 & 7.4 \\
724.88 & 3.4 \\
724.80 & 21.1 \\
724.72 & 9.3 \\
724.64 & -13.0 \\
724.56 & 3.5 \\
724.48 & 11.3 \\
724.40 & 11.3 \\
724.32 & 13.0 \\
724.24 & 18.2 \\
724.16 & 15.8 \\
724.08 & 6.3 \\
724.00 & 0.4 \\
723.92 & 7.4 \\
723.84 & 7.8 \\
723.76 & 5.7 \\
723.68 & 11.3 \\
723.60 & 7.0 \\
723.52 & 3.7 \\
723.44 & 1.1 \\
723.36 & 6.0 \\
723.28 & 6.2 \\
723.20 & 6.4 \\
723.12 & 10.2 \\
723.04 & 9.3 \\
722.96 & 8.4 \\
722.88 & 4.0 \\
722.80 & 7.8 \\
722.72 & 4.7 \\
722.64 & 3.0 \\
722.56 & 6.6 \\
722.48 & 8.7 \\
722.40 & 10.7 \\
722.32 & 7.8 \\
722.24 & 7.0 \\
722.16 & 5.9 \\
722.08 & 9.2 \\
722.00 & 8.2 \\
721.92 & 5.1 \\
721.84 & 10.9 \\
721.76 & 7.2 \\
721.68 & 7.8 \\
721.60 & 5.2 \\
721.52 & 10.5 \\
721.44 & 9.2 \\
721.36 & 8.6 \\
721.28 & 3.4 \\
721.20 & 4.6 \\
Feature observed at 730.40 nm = [S II] 6716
